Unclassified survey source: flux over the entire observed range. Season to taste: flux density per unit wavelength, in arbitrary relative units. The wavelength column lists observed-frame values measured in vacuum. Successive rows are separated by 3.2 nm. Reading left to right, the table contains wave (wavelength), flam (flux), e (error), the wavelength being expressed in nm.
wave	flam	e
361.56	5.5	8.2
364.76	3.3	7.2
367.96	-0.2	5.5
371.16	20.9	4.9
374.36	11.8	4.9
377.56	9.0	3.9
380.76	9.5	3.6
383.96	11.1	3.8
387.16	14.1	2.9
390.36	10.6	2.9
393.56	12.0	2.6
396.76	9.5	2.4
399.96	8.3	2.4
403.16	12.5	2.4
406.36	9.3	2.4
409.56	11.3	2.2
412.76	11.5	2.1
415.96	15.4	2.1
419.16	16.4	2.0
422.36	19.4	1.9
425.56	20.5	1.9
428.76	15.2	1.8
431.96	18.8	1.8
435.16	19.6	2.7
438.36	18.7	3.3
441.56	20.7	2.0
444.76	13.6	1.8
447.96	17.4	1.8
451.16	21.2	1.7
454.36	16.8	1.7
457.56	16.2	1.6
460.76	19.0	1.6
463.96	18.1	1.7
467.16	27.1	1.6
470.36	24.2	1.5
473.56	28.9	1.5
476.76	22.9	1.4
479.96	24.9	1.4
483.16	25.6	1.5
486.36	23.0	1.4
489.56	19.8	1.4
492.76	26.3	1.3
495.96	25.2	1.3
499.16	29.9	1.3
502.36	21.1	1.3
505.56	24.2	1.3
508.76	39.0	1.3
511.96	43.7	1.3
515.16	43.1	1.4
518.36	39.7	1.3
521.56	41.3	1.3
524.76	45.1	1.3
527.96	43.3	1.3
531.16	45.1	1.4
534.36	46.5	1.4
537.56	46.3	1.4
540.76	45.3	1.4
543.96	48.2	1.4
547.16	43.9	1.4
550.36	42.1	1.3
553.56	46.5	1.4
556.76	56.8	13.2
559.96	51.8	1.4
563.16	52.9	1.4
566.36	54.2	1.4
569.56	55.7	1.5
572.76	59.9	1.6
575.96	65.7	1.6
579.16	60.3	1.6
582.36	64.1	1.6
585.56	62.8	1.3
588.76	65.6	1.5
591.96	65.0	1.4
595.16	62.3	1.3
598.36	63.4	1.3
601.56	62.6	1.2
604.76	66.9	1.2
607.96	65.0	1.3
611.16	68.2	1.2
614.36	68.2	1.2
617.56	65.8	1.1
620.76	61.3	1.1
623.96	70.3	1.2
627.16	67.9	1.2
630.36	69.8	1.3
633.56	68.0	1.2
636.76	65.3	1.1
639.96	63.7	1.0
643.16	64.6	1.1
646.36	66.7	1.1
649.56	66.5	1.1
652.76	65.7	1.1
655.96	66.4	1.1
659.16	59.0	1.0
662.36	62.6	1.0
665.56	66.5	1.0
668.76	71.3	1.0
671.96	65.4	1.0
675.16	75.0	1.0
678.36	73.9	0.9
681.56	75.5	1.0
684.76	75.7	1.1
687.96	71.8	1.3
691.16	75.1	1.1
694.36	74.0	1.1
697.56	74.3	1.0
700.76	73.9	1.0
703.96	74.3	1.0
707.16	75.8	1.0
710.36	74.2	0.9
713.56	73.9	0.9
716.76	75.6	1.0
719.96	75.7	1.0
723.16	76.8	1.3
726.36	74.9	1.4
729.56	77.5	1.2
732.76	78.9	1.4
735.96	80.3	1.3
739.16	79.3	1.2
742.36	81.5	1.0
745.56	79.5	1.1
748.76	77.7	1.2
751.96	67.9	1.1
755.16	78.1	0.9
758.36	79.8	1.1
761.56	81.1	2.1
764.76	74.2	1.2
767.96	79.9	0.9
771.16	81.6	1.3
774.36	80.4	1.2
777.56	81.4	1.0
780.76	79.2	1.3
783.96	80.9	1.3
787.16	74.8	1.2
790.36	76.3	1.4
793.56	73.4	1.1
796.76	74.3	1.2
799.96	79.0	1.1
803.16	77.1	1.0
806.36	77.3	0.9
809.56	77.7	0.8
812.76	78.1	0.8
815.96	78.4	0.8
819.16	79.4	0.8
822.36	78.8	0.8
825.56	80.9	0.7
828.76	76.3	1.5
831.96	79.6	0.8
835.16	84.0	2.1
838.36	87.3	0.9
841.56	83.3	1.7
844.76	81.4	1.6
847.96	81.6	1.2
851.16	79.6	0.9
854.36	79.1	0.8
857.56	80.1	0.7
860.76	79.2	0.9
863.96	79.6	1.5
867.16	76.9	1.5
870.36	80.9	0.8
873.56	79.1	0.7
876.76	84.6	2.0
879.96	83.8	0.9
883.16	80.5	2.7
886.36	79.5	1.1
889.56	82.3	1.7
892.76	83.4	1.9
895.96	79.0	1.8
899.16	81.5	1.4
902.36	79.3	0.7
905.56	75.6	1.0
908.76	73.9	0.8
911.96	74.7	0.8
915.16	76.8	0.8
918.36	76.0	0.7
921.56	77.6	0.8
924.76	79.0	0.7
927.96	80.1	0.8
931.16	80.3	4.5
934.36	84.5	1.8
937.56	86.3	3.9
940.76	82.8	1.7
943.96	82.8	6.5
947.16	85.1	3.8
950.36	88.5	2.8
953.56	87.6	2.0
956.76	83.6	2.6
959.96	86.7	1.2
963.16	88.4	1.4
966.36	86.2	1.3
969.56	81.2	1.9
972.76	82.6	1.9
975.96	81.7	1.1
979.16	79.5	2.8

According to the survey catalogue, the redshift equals 0.275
